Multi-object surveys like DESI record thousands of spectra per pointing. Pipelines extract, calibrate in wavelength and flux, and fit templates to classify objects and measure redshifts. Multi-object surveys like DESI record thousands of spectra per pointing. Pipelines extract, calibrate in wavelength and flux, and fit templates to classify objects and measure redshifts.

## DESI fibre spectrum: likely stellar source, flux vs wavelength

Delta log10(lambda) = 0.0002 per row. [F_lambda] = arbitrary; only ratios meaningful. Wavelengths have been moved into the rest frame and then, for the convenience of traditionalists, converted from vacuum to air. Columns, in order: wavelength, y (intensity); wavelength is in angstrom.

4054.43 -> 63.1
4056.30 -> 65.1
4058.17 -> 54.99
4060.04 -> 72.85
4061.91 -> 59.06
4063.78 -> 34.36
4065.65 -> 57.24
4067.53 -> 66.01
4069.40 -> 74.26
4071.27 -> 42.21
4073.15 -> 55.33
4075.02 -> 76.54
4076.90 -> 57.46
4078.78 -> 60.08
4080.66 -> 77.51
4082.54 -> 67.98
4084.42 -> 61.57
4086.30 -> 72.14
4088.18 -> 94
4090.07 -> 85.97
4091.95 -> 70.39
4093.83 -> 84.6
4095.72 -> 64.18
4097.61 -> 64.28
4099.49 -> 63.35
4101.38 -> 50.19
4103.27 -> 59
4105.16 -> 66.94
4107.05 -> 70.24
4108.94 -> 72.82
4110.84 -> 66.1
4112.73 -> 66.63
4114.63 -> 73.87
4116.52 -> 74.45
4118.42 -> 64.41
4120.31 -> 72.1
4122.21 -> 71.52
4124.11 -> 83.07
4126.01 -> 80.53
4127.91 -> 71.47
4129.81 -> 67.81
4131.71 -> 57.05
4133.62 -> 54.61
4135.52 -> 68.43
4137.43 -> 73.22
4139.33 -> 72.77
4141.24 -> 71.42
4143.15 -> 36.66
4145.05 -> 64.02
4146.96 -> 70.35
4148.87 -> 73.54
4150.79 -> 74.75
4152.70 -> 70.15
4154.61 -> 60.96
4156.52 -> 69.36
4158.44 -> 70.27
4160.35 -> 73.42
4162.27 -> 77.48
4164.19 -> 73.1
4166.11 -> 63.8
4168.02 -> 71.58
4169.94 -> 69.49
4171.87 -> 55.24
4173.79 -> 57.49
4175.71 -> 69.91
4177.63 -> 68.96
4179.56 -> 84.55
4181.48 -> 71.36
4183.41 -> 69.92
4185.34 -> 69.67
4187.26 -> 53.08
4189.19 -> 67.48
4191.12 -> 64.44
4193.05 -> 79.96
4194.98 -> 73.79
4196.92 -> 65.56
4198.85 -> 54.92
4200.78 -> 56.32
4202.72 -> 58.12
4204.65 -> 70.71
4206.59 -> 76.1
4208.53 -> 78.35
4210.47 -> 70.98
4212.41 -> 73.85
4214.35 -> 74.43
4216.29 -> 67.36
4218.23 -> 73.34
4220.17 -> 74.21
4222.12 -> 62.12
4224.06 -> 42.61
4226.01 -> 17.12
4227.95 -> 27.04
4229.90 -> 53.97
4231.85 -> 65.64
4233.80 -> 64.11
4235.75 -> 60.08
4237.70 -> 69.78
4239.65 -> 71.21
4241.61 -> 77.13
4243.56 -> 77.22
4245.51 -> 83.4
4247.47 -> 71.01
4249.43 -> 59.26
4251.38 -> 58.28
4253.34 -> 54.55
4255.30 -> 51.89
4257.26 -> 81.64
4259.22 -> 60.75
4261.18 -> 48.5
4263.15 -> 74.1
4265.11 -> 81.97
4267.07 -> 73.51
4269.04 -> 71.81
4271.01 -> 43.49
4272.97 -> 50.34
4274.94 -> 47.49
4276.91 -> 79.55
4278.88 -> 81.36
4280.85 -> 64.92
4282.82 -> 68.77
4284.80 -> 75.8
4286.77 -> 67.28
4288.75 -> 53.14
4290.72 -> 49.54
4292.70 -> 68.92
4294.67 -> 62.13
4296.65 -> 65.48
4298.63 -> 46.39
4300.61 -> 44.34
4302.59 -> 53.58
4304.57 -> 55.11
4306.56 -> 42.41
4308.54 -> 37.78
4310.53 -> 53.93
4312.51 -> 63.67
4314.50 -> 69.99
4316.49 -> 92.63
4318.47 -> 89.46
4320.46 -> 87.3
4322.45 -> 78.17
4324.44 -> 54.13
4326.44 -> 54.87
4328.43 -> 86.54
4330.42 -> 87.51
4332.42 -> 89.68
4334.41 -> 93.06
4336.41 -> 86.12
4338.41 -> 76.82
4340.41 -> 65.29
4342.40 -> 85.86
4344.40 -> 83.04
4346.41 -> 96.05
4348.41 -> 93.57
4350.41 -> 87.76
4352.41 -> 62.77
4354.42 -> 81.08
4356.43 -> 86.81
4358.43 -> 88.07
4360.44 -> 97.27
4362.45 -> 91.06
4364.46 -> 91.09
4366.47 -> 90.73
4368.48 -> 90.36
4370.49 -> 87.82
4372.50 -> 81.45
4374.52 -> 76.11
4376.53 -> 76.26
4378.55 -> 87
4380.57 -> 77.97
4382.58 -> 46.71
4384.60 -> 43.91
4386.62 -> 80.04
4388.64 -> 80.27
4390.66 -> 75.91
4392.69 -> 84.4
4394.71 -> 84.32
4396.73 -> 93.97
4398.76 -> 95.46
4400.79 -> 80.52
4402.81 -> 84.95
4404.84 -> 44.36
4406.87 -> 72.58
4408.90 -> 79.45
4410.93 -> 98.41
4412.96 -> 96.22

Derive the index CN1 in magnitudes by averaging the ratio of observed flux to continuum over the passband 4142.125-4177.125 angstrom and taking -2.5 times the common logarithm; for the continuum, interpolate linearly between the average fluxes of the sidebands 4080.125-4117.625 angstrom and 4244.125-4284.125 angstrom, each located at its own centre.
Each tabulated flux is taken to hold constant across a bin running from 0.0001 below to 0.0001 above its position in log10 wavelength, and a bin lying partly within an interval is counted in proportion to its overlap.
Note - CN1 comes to 0.03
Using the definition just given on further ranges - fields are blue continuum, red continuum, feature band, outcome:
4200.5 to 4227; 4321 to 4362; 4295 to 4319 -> 0.29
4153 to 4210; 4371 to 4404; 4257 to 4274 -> 0.12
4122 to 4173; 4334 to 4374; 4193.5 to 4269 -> 0.16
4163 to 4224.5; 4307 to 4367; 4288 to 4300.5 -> 0.32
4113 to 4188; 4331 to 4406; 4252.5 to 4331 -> 0.20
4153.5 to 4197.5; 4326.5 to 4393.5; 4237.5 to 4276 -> 0.14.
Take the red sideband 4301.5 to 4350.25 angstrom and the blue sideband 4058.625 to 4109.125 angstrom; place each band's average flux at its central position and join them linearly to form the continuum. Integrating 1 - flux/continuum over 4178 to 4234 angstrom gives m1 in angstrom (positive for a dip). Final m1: 4.6 angstrom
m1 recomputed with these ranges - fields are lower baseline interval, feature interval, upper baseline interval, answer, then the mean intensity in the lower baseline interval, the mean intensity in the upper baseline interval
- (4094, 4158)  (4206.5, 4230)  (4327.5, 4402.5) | 4.1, 67.5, 82.8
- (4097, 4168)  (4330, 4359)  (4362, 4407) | -2.6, 68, 79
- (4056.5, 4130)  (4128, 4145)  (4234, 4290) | 1.0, 67.4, 66.3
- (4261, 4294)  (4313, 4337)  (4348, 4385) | -2.1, 65.1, 81.3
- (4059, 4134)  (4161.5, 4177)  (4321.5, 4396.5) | 0.8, 67.2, 80.7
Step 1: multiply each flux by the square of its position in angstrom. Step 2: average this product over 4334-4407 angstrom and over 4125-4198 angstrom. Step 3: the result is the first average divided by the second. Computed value 1.31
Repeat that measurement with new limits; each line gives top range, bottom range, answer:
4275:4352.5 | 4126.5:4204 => 1.13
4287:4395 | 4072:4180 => 1.20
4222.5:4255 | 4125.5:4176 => 0.92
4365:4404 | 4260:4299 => 1.31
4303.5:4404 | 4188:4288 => 1.28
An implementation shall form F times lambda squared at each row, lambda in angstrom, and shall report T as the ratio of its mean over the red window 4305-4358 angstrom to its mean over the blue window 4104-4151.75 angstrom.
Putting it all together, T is 1.22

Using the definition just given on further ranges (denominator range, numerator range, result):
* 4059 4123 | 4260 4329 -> 1.05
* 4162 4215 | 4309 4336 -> 1.19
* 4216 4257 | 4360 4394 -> 1.39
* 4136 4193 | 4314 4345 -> 1.27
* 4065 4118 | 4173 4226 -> 1.04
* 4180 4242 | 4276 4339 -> 1.11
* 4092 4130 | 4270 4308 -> 0.92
